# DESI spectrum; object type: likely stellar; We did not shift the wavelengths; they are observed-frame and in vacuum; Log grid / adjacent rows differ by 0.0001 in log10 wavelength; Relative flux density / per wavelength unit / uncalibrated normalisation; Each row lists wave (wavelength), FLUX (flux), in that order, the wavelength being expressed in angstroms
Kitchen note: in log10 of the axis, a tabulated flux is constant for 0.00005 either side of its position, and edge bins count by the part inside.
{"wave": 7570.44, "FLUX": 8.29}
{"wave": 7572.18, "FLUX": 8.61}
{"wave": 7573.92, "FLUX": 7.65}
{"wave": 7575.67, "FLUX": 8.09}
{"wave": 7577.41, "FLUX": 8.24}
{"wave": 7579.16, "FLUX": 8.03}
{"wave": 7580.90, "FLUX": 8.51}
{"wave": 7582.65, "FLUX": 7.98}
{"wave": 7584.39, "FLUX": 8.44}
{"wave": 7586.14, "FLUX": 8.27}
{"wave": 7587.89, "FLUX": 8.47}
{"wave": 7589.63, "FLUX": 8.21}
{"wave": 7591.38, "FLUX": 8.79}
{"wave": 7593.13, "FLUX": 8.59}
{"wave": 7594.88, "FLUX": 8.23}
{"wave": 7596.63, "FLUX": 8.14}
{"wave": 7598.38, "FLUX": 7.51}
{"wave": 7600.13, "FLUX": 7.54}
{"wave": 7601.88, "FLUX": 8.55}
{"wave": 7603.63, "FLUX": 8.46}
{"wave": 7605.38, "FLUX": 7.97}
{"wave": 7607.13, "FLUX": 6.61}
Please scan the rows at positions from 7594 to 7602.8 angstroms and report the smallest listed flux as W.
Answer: 7.51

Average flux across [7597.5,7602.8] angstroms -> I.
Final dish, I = 7.87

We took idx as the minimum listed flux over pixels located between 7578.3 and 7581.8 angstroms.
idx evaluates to 8.03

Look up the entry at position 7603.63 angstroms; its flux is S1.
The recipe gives 8.46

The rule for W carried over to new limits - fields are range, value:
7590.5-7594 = 8.59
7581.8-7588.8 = 7.98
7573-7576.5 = 7.65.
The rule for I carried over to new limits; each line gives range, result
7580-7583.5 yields 8.25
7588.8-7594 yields 8.53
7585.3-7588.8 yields 8.38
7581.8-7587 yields 8.24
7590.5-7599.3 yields 8.24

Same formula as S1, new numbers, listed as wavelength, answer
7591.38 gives 8.79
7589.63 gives 8.21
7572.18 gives 8.61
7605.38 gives 7.97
